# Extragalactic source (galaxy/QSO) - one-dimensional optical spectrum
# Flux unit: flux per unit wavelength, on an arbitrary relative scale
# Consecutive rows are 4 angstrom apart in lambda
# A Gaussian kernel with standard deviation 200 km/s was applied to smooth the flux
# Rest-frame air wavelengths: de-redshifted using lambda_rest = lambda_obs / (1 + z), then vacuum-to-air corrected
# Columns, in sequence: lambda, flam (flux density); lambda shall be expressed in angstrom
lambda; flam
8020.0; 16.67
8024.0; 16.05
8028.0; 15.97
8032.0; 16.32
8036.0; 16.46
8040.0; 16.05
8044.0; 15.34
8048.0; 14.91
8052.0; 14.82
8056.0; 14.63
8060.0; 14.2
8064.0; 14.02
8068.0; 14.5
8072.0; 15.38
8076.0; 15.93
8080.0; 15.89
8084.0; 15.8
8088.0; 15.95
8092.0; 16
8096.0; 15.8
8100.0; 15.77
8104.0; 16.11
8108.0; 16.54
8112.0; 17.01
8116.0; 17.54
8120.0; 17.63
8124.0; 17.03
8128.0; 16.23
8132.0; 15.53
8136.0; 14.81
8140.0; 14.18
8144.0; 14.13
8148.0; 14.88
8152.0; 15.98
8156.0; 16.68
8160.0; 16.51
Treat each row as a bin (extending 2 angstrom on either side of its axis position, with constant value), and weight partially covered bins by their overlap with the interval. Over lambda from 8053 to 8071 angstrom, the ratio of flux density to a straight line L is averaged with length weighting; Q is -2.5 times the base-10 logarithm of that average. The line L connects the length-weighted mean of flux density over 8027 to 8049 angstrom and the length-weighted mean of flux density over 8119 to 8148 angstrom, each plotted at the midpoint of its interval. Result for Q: 0.10 mag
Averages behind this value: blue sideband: 15.9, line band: 14.4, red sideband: 15.5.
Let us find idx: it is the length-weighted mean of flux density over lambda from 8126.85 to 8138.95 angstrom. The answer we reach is 15.4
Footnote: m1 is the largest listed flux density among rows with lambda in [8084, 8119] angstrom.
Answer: 17.54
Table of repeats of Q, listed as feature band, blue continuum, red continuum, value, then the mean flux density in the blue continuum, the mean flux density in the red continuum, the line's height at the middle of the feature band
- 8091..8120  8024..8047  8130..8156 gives -0.08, 16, 15.1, 15.4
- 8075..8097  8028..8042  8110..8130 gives 0.06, 16.2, 17.1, 16.7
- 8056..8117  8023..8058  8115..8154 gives 0.00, 15.6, 15.7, 15.7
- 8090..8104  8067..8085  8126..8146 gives -0.04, 15.5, 15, 15.3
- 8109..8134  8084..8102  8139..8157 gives -0.09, 15.9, 15.1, 15.5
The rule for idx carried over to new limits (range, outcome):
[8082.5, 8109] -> 16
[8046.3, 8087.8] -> 15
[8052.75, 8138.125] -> 15.8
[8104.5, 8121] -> 17.1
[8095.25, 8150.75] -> 15.9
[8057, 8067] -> 14.2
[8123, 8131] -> 16.4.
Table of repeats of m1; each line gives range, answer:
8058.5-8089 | 15.95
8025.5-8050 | 16.46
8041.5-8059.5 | 15.34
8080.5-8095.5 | 16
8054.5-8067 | 14.63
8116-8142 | 17.63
